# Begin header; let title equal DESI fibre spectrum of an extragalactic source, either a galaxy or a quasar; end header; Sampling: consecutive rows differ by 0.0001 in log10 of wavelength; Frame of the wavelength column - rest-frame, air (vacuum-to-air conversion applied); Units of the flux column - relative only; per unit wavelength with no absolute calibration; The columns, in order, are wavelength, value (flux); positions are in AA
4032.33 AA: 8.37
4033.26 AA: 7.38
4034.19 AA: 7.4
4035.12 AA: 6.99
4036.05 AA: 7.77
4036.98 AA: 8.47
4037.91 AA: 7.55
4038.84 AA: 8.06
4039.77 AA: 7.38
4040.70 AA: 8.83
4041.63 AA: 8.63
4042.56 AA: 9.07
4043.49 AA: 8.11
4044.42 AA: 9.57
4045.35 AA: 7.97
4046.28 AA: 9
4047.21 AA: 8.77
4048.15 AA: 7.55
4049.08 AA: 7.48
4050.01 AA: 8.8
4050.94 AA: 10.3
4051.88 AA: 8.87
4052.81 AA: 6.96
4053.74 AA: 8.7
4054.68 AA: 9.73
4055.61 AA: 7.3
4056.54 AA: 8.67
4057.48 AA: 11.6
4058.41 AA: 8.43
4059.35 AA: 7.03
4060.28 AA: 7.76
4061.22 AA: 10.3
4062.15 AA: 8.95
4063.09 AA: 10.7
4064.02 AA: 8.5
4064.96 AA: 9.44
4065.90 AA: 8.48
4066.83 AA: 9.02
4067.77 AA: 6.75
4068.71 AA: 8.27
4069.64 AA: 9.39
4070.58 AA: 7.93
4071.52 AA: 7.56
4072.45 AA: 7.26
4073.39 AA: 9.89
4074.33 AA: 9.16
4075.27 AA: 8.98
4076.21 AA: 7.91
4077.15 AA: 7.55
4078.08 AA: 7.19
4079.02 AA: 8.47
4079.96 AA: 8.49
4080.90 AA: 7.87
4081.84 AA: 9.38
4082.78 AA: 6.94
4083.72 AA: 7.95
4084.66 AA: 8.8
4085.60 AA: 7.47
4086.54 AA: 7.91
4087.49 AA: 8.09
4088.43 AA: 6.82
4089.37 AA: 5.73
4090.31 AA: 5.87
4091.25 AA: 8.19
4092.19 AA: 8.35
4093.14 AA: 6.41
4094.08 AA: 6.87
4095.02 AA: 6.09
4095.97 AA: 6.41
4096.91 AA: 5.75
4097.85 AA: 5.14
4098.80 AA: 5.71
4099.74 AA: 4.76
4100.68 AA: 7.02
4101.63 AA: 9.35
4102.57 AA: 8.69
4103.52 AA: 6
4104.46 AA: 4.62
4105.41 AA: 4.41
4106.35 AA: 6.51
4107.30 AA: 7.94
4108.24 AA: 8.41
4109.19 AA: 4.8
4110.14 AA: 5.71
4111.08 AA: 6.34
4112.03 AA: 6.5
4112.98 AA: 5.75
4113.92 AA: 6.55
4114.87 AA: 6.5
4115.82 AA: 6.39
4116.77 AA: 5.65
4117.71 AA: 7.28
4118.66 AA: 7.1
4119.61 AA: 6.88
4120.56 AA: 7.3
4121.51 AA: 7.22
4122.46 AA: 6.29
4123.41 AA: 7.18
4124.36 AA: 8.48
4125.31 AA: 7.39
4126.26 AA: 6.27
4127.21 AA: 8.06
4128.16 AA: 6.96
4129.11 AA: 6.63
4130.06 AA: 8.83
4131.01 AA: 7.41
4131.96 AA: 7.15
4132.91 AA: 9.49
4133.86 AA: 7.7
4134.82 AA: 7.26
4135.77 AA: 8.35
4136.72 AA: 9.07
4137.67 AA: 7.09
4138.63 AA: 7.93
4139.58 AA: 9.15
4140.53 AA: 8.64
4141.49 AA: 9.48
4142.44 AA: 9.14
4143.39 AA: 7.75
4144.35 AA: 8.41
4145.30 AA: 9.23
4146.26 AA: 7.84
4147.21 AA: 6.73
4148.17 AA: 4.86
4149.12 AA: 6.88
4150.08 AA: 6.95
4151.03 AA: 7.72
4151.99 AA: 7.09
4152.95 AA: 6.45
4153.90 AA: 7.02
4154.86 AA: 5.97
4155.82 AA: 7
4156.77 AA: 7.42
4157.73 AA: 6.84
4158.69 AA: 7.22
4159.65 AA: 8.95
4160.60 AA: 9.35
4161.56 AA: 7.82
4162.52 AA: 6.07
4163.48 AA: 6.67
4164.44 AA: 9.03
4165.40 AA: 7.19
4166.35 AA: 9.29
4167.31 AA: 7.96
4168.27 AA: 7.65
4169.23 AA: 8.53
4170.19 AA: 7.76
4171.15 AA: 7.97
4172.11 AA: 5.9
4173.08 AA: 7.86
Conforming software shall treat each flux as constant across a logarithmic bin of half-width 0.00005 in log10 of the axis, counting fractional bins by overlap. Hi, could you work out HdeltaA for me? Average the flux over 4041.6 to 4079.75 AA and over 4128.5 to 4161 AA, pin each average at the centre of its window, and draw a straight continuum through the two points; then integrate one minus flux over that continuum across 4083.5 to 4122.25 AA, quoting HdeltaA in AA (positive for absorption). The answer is 6.92 AA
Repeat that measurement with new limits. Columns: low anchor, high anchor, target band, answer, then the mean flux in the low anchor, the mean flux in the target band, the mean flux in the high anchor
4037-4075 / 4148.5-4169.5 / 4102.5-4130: 4.3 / 8.59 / 6.69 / 7.48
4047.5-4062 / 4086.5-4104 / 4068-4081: -0.9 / 8.64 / 8.27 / 6.77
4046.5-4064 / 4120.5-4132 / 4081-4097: 1.6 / 8.77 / 7.28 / 7.33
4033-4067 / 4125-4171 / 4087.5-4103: 2.7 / 8.53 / 6.74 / 7.71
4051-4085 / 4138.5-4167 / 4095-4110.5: 3.5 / 8.52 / 6.32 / 7.67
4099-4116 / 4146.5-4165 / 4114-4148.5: -3.9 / 6.45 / 7.59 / 7.17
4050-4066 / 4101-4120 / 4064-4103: 0.7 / 8.93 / 7.65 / 6.57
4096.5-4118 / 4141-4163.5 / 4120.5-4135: -1.3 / 6.33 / 7.48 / 7.47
